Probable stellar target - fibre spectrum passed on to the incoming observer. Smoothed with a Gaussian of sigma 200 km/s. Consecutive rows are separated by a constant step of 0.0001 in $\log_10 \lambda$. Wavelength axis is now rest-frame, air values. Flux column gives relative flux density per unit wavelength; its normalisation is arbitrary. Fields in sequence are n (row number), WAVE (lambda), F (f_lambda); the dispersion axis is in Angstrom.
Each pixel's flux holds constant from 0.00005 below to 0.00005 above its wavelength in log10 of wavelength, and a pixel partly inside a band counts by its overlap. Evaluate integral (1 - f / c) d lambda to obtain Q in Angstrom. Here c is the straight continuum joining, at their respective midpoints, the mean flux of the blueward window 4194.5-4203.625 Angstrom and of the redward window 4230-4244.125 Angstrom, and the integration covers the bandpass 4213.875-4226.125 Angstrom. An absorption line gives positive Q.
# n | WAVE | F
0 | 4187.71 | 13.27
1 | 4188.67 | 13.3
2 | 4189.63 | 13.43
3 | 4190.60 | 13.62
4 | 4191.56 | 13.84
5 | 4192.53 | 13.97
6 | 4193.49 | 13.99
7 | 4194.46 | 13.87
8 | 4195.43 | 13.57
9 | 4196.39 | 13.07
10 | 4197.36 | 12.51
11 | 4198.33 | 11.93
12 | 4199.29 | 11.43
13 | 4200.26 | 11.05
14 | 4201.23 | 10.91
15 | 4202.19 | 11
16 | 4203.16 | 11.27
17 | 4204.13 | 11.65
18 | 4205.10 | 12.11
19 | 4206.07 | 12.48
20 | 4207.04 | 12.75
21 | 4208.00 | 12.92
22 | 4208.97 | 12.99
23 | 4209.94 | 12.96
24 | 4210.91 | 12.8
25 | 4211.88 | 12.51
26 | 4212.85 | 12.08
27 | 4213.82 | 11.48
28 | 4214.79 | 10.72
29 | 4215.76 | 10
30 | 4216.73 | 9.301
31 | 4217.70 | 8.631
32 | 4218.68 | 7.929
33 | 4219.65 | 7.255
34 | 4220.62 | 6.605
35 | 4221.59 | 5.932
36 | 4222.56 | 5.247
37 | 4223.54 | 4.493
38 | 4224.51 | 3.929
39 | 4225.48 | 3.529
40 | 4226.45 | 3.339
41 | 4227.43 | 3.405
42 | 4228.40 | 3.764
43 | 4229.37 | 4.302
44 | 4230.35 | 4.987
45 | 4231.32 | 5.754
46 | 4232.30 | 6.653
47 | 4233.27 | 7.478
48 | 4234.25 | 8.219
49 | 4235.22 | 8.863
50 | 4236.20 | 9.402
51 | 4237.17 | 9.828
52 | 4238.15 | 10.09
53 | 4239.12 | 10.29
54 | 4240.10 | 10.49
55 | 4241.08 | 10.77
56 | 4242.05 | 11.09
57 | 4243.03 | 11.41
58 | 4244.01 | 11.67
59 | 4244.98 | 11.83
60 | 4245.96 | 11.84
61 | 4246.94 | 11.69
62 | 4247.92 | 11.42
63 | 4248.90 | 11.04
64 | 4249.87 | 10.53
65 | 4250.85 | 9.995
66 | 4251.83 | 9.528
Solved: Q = 4.0 Angstrom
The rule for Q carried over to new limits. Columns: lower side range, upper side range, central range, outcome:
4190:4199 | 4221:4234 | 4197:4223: -3.8 Angstrom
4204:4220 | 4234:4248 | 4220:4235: 7.8 Angstrom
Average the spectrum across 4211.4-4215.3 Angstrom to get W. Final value 11.7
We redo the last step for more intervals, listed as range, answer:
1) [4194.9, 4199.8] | 12.5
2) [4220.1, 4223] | 5.97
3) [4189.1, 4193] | 13.7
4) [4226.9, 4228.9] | 3.59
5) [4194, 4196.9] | 13.5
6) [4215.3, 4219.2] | 8.93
